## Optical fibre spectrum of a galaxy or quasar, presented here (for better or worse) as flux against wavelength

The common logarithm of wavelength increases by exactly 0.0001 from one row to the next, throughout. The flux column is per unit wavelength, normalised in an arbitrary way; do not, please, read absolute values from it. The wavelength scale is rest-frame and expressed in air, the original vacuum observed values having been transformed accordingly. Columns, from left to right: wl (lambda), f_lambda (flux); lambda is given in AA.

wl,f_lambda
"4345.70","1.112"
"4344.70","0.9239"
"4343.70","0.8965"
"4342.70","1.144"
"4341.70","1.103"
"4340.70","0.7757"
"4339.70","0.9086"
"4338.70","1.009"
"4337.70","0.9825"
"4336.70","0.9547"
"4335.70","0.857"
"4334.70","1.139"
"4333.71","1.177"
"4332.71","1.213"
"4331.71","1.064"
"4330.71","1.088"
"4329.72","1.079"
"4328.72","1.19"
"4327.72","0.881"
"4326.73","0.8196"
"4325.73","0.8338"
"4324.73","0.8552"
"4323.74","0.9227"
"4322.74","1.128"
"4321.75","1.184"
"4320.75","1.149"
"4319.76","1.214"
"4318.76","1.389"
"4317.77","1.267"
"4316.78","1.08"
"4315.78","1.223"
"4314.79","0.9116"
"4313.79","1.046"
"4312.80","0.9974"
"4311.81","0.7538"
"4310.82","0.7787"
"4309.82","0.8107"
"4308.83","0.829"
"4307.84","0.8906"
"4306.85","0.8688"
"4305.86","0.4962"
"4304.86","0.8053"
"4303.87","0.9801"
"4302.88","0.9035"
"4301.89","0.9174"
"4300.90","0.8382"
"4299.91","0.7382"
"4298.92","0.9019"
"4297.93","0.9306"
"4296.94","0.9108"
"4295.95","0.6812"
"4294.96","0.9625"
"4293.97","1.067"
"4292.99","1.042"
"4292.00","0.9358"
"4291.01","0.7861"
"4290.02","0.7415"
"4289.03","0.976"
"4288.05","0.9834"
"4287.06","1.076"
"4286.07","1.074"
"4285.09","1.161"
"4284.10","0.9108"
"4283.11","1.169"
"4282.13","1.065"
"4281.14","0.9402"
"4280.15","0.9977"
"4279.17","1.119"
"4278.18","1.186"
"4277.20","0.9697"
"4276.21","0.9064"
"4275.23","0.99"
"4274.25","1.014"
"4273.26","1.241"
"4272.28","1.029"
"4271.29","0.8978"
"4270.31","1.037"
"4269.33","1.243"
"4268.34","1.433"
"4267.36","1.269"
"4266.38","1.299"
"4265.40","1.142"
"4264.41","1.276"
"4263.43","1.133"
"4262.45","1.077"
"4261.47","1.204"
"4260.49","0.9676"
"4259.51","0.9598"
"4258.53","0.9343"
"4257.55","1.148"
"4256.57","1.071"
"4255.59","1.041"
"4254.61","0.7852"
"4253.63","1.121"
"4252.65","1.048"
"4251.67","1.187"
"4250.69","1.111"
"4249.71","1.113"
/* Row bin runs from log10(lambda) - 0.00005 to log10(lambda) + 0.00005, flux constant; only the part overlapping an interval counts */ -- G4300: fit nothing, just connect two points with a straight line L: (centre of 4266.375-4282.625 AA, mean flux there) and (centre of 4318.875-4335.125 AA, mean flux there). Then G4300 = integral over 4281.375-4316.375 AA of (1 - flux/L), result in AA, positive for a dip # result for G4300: 5.2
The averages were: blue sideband 1.09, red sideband 1.07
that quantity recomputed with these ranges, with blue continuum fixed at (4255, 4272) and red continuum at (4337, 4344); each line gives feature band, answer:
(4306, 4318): 1.10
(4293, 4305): 1.82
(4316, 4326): -0.97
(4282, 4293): 0.90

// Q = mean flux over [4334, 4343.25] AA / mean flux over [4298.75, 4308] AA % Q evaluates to 1.19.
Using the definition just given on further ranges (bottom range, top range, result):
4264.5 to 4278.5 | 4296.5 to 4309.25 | 0.75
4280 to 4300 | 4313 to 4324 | 1.19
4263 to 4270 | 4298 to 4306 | 0.67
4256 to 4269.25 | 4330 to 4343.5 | 0.90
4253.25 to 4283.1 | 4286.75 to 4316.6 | 0.82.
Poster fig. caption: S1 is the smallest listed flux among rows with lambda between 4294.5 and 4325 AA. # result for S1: 0.4962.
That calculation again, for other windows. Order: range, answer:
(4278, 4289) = 0.9108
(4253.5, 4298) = 0.6812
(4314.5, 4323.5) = 0.9116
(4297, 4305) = 0.7382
